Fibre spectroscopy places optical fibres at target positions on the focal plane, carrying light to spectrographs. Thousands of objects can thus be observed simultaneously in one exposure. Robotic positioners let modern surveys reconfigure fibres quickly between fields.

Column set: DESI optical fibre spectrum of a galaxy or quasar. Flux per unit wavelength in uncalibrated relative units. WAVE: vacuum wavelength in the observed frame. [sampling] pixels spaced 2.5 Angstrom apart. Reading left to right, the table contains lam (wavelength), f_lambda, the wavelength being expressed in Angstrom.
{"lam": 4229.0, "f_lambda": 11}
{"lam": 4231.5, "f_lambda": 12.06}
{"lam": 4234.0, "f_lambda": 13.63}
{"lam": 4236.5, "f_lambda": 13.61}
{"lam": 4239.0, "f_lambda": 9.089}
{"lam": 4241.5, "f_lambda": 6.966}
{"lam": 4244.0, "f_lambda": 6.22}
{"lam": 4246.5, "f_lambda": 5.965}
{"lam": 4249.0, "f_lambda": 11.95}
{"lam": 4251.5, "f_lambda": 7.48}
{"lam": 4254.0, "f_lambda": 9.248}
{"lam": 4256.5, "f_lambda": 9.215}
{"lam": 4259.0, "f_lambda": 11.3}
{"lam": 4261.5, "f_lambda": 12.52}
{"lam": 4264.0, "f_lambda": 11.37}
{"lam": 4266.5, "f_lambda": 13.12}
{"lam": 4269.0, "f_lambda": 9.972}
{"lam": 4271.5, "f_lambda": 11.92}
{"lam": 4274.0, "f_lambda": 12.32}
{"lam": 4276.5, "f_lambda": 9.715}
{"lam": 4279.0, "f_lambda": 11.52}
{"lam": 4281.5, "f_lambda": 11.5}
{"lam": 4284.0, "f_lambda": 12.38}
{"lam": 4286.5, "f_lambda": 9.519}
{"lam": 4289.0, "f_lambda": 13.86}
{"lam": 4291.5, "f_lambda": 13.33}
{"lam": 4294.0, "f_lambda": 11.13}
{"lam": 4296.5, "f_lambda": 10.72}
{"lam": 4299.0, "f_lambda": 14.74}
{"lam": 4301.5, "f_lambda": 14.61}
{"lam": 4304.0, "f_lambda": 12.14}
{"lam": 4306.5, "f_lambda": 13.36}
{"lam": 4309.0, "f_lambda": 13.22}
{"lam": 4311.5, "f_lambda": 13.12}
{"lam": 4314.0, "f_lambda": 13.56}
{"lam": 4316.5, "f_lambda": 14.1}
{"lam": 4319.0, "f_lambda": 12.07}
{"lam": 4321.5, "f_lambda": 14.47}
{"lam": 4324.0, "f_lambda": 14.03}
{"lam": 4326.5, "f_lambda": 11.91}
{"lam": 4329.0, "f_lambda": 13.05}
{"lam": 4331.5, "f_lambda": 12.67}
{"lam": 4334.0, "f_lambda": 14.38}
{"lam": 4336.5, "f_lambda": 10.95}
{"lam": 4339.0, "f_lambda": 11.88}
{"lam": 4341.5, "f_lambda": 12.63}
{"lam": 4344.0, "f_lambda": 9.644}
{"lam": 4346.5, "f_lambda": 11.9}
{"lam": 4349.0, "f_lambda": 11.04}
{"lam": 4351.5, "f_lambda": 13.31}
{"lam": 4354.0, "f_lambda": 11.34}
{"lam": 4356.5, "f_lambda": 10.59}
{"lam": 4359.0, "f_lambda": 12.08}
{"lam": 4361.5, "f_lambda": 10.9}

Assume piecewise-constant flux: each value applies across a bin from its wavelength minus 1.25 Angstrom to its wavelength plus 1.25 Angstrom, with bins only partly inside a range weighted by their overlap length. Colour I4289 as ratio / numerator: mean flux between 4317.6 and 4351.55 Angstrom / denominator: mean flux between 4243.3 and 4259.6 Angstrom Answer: 1.4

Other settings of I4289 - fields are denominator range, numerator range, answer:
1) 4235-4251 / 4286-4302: 1.41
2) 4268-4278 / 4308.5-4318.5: 1.22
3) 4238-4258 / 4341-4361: 1.39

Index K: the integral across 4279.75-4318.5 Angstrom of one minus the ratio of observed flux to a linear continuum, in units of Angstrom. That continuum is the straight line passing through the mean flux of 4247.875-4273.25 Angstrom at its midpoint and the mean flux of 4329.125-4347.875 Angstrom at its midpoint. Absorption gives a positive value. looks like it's -4.3 Angstrom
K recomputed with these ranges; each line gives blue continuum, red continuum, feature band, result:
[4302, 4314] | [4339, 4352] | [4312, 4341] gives -1.4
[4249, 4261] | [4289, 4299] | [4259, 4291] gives -1.7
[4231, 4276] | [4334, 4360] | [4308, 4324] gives -3.2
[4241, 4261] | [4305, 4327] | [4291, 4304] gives -0.8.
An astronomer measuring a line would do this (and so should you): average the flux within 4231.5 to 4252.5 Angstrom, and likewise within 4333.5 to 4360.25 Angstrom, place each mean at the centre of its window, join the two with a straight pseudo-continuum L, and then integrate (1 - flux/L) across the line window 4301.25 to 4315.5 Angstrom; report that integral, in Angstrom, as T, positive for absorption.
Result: -3.0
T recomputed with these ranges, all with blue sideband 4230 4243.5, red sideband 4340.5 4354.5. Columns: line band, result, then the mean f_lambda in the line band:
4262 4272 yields -0.55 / 11.6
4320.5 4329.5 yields -1.48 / 13.4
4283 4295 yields -0.92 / 12.1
